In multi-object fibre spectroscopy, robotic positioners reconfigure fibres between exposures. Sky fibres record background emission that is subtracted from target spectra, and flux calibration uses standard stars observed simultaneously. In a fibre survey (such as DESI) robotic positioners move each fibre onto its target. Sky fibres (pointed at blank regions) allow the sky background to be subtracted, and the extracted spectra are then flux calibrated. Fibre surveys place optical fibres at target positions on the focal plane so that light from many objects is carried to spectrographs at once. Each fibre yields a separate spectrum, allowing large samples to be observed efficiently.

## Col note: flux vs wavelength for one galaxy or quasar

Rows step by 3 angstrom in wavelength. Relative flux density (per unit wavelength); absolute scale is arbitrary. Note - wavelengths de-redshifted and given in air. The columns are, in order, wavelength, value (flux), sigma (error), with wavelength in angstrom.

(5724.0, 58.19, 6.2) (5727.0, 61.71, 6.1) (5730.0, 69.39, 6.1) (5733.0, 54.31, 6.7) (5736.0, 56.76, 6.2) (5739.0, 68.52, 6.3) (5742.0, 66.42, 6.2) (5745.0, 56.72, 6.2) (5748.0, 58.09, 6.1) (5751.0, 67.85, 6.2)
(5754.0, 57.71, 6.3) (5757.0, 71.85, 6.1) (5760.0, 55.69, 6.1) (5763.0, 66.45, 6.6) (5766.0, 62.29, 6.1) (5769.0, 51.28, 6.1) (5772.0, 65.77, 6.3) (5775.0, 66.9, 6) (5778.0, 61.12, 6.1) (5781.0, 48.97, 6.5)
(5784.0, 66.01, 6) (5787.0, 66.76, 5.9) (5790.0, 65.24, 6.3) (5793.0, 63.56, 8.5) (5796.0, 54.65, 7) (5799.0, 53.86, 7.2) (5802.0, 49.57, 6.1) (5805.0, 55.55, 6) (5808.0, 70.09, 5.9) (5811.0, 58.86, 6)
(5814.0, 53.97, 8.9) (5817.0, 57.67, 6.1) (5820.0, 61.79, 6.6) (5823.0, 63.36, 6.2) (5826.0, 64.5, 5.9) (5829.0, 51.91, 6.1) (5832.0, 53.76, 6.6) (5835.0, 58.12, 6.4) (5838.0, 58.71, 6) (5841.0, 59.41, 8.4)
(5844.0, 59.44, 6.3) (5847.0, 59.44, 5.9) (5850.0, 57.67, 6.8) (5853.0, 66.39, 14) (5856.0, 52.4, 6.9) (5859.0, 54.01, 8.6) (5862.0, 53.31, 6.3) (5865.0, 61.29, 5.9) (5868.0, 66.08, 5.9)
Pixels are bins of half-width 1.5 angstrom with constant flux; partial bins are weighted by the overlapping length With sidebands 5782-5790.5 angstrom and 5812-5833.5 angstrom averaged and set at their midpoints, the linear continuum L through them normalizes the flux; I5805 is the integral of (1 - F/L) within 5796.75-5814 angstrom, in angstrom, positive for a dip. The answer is 1.2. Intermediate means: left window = 65.1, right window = 58.2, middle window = 57.1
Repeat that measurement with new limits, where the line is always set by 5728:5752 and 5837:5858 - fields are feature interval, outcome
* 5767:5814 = 0.72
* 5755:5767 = -0.46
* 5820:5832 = 0.04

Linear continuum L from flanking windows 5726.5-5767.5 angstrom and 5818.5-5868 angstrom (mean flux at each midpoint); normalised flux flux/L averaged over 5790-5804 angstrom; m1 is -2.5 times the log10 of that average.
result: 0.075 mag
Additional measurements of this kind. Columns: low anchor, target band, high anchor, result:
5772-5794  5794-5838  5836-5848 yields 0.05 mag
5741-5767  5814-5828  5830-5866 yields -0.03 mag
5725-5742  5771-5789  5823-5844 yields -0.04 mag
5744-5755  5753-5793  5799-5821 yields -0.05 mag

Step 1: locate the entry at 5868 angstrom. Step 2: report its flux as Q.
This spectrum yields 66.08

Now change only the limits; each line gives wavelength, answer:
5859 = 54.01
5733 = 54.31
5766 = 62.29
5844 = 59.44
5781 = 48.97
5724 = 58.19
